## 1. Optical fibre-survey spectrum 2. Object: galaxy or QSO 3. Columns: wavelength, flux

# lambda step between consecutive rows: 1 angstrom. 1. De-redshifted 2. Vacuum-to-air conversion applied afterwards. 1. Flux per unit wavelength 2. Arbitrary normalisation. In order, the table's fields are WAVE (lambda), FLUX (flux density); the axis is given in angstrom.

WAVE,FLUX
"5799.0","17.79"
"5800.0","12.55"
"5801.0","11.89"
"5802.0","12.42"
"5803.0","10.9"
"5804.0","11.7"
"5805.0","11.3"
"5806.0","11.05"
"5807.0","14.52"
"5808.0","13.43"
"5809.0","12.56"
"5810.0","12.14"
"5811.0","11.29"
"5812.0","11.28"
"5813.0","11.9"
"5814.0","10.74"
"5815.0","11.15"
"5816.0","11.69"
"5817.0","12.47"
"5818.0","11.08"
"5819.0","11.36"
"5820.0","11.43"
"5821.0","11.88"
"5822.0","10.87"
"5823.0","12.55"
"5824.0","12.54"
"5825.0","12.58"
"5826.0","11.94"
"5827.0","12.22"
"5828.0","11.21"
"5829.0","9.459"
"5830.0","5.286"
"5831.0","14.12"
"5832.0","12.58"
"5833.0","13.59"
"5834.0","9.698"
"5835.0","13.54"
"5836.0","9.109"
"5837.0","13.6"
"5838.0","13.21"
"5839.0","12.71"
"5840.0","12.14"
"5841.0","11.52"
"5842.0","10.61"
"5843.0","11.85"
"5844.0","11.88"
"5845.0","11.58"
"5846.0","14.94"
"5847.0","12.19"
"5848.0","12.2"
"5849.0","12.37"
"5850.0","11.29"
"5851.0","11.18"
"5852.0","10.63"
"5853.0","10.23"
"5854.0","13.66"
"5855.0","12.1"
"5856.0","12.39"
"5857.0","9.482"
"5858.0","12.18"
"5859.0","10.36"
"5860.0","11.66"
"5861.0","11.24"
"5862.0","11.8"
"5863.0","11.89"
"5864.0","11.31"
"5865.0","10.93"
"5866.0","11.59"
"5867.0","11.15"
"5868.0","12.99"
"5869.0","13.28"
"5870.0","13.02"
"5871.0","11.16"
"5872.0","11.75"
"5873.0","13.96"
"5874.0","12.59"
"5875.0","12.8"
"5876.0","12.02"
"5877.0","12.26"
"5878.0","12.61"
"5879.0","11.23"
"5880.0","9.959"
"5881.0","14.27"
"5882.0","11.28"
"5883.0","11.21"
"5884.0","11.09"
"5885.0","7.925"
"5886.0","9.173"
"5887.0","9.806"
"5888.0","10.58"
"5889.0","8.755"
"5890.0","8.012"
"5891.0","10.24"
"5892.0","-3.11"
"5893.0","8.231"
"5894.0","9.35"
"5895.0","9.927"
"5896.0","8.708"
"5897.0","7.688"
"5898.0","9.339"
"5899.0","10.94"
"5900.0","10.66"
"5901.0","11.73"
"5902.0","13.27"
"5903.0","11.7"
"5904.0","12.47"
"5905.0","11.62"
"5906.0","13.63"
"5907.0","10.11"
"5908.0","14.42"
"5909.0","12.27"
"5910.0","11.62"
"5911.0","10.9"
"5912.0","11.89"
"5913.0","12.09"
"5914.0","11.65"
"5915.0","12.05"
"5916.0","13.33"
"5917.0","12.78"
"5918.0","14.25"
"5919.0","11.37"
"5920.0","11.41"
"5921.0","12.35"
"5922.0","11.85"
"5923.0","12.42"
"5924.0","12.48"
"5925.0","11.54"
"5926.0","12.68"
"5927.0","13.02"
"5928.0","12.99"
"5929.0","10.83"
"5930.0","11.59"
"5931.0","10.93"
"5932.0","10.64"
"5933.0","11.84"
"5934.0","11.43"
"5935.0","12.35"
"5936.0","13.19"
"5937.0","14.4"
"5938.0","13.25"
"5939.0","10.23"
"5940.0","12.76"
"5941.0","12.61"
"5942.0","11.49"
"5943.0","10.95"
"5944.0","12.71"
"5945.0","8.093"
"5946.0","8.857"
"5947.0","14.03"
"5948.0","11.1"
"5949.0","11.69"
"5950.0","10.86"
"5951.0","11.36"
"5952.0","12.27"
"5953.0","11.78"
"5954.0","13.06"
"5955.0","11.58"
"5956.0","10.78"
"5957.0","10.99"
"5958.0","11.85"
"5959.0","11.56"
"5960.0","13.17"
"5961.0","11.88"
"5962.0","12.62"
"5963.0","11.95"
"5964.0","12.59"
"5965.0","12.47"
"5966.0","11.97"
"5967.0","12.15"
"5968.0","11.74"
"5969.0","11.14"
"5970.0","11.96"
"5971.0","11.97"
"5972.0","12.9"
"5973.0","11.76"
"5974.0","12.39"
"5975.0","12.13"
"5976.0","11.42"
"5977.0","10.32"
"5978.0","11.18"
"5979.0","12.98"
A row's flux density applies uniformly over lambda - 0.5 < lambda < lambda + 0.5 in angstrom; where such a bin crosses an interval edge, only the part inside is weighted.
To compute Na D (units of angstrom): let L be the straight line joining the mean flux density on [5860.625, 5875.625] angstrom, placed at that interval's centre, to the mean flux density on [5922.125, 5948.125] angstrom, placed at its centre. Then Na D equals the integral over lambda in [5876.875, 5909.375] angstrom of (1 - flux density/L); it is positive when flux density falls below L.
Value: 4.6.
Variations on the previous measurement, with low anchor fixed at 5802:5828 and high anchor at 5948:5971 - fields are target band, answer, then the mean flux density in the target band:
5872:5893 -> 2.7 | 10.3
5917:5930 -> -0.4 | 12.3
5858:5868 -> 0.3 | 11.5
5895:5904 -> 1.0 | 10.6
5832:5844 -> -0.1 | 12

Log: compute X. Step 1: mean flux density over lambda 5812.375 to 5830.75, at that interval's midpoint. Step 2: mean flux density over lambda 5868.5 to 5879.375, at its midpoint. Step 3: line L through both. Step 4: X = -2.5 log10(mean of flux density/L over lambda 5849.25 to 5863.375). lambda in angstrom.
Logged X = 0.06 mag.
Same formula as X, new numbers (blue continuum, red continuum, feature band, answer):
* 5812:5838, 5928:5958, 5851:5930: 0.03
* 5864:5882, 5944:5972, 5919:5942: -0.02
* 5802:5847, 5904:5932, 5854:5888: 0.03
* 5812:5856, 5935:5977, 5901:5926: -0.04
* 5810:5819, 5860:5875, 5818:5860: 0.00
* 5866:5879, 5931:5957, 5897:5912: 0.04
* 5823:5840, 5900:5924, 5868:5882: -0.03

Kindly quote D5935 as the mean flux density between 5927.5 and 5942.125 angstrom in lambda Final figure 12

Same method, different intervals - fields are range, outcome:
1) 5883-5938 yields 11.1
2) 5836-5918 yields 11.3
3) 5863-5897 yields 10.6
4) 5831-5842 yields 12.2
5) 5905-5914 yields 12.1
